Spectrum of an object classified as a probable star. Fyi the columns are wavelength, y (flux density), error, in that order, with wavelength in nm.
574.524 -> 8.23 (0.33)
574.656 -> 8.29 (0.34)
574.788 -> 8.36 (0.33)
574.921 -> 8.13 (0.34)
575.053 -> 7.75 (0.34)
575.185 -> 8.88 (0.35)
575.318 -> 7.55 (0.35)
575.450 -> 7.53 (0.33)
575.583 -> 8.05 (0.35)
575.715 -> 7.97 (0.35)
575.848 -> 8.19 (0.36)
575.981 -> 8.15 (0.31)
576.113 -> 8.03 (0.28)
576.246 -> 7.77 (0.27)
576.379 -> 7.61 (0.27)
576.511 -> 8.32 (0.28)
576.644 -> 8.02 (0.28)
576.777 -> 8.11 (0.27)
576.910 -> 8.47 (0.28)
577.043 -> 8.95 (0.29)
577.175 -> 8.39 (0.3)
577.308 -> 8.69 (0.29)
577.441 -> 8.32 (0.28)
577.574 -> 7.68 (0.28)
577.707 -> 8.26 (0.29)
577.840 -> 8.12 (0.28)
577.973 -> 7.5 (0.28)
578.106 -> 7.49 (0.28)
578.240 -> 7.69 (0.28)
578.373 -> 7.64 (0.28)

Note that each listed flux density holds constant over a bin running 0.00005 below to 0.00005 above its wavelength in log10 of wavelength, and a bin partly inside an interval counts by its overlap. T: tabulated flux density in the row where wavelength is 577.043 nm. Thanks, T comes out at 8.95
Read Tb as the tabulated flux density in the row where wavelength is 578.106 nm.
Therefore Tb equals 7.49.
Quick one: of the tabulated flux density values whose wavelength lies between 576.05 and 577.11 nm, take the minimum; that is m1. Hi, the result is 7.61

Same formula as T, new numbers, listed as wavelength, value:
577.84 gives 8.12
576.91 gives 8.47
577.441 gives 8.32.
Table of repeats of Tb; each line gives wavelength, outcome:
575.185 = 8.88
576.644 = 8.02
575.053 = 7.75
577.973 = 7.5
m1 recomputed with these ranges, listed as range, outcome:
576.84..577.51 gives 8.32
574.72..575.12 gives 7.75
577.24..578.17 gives 7.49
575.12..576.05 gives 7.53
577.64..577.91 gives 8.12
